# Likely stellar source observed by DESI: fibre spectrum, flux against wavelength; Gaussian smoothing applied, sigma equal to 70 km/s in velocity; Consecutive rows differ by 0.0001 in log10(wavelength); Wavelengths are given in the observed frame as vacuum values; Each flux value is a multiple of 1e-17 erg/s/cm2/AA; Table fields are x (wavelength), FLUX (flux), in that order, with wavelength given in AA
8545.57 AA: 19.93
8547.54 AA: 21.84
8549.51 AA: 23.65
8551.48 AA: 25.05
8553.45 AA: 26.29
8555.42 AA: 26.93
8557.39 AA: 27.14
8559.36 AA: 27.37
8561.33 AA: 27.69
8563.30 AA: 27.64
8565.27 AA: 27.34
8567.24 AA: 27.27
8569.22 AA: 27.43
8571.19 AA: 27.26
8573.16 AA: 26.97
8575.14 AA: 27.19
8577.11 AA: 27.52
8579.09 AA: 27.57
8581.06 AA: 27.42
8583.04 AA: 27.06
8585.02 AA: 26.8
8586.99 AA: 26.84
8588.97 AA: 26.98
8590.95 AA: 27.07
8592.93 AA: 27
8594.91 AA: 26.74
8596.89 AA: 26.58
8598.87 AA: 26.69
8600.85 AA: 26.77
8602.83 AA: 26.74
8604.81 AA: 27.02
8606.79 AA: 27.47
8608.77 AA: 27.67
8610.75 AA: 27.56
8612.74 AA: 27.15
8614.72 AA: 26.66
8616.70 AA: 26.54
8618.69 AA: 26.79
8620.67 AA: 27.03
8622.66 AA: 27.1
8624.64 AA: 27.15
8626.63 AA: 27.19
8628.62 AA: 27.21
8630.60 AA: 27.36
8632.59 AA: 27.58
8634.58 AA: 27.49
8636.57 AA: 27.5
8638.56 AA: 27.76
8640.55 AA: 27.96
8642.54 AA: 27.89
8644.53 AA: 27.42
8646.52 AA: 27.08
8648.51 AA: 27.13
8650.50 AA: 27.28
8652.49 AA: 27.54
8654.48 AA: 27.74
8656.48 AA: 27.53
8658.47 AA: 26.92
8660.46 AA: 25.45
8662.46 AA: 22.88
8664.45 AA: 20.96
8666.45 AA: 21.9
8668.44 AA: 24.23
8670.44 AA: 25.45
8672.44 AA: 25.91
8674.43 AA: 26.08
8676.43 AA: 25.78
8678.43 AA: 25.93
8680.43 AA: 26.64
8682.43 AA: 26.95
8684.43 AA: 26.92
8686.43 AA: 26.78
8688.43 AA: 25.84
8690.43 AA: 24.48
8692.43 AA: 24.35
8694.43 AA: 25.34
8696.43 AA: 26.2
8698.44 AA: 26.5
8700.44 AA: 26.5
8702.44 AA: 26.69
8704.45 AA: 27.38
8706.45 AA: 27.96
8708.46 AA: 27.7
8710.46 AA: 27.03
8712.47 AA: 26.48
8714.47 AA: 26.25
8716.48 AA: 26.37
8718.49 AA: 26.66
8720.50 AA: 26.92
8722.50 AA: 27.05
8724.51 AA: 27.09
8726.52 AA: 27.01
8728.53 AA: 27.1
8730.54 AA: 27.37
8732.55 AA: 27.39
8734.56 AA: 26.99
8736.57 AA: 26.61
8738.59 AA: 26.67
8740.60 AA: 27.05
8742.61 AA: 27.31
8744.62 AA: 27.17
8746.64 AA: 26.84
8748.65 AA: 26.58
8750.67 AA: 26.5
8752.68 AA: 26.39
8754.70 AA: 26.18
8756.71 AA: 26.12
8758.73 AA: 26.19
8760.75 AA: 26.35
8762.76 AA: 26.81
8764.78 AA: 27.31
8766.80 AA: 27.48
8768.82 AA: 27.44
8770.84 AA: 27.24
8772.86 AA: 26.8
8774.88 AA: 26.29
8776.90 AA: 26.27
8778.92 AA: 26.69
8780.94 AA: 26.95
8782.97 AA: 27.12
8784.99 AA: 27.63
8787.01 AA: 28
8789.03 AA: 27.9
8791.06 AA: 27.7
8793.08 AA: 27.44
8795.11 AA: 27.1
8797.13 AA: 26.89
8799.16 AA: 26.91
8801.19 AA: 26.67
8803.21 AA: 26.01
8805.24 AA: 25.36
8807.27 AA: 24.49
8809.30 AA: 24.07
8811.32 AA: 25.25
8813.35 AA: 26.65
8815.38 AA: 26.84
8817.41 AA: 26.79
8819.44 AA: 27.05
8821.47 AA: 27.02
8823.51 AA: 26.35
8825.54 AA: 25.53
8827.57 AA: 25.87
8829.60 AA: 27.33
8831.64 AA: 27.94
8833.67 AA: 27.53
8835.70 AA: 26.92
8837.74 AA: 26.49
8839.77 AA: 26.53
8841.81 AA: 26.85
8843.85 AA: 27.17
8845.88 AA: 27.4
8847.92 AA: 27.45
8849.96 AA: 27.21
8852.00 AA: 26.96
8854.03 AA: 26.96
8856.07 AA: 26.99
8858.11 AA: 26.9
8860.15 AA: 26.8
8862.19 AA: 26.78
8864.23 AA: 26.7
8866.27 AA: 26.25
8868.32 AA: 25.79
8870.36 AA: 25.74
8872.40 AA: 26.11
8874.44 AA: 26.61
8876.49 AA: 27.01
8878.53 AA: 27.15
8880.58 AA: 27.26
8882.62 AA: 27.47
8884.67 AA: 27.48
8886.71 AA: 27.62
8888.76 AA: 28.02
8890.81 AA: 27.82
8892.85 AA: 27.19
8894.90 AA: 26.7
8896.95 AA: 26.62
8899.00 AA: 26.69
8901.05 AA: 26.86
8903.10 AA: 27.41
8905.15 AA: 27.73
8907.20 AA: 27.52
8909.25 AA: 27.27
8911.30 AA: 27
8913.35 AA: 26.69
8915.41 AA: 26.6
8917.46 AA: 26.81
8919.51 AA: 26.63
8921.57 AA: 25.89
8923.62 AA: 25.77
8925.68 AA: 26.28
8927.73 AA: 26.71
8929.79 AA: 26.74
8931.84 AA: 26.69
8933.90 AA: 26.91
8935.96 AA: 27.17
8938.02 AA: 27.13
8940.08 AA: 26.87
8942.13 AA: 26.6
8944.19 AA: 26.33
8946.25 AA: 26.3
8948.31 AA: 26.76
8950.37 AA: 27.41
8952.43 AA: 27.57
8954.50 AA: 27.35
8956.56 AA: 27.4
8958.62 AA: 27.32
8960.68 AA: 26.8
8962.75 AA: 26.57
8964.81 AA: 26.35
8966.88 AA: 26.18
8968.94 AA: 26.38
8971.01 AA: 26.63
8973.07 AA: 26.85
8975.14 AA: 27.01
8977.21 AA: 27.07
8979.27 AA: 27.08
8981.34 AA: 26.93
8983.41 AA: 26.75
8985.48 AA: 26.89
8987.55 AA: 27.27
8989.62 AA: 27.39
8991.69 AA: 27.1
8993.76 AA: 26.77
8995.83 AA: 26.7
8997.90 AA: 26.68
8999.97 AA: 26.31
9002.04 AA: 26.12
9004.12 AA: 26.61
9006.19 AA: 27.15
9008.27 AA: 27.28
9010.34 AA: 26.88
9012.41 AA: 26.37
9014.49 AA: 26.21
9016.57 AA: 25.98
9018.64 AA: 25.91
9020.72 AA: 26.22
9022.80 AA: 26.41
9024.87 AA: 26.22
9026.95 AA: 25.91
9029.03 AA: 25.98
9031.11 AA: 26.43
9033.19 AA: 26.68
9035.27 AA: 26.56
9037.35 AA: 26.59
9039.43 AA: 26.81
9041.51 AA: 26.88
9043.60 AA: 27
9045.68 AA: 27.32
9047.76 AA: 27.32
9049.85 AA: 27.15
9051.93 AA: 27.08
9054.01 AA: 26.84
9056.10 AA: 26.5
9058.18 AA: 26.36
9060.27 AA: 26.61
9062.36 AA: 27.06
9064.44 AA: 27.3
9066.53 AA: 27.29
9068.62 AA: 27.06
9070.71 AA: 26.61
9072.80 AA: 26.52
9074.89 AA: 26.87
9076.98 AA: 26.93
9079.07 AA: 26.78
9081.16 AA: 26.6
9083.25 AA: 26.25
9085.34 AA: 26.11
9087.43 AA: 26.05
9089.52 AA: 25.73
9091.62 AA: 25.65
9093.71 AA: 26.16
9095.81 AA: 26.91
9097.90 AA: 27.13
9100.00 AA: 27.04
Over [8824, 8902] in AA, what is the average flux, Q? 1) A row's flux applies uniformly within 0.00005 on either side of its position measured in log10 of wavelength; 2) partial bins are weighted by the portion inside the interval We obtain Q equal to 26.9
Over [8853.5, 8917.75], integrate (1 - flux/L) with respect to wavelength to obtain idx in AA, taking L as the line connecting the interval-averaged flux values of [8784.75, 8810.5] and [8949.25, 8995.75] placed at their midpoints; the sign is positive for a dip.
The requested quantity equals -0.4 AA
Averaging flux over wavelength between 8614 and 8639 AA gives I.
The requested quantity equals 27.2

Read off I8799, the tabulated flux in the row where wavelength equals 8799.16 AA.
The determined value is 26.91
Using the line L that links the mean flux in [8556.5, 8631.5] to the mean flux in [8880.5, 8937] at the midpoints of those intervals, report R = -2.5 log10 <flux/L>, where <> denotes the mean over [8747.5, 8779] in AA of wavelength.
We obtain 0.015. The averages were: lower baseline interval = 27.1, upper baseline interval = 27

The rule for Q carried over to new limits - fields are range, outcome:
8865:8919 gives 27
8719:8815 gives 26.8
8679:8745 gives 26.7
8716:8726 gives 26.9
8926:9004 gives 26.8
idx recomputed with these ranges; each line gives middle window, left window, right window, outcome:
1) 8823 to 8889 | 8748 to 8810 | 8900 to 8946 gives -0.3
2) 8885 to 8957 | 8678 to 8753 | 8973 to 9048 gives -0.7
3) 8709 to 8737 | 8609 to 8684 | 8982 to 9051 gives -0.4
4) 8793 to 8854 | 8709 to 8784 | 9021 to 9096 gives 0.4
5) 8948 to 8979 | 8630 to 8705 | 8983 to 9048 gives -0.4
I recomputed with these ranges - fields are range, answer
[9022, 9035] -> 26.3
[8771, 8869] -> 26.7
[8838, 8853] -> 27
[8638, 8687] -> 26.1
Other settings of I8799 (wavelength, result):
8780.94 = 26.95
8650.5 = 27.28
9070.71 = 26.61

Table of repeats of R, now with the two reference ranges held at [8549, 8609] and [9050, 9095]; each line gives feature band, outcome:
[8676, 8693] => 0.04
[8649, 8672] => 0.07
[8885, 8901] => -0.02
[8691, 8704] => 0.04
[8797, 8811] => 0.05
